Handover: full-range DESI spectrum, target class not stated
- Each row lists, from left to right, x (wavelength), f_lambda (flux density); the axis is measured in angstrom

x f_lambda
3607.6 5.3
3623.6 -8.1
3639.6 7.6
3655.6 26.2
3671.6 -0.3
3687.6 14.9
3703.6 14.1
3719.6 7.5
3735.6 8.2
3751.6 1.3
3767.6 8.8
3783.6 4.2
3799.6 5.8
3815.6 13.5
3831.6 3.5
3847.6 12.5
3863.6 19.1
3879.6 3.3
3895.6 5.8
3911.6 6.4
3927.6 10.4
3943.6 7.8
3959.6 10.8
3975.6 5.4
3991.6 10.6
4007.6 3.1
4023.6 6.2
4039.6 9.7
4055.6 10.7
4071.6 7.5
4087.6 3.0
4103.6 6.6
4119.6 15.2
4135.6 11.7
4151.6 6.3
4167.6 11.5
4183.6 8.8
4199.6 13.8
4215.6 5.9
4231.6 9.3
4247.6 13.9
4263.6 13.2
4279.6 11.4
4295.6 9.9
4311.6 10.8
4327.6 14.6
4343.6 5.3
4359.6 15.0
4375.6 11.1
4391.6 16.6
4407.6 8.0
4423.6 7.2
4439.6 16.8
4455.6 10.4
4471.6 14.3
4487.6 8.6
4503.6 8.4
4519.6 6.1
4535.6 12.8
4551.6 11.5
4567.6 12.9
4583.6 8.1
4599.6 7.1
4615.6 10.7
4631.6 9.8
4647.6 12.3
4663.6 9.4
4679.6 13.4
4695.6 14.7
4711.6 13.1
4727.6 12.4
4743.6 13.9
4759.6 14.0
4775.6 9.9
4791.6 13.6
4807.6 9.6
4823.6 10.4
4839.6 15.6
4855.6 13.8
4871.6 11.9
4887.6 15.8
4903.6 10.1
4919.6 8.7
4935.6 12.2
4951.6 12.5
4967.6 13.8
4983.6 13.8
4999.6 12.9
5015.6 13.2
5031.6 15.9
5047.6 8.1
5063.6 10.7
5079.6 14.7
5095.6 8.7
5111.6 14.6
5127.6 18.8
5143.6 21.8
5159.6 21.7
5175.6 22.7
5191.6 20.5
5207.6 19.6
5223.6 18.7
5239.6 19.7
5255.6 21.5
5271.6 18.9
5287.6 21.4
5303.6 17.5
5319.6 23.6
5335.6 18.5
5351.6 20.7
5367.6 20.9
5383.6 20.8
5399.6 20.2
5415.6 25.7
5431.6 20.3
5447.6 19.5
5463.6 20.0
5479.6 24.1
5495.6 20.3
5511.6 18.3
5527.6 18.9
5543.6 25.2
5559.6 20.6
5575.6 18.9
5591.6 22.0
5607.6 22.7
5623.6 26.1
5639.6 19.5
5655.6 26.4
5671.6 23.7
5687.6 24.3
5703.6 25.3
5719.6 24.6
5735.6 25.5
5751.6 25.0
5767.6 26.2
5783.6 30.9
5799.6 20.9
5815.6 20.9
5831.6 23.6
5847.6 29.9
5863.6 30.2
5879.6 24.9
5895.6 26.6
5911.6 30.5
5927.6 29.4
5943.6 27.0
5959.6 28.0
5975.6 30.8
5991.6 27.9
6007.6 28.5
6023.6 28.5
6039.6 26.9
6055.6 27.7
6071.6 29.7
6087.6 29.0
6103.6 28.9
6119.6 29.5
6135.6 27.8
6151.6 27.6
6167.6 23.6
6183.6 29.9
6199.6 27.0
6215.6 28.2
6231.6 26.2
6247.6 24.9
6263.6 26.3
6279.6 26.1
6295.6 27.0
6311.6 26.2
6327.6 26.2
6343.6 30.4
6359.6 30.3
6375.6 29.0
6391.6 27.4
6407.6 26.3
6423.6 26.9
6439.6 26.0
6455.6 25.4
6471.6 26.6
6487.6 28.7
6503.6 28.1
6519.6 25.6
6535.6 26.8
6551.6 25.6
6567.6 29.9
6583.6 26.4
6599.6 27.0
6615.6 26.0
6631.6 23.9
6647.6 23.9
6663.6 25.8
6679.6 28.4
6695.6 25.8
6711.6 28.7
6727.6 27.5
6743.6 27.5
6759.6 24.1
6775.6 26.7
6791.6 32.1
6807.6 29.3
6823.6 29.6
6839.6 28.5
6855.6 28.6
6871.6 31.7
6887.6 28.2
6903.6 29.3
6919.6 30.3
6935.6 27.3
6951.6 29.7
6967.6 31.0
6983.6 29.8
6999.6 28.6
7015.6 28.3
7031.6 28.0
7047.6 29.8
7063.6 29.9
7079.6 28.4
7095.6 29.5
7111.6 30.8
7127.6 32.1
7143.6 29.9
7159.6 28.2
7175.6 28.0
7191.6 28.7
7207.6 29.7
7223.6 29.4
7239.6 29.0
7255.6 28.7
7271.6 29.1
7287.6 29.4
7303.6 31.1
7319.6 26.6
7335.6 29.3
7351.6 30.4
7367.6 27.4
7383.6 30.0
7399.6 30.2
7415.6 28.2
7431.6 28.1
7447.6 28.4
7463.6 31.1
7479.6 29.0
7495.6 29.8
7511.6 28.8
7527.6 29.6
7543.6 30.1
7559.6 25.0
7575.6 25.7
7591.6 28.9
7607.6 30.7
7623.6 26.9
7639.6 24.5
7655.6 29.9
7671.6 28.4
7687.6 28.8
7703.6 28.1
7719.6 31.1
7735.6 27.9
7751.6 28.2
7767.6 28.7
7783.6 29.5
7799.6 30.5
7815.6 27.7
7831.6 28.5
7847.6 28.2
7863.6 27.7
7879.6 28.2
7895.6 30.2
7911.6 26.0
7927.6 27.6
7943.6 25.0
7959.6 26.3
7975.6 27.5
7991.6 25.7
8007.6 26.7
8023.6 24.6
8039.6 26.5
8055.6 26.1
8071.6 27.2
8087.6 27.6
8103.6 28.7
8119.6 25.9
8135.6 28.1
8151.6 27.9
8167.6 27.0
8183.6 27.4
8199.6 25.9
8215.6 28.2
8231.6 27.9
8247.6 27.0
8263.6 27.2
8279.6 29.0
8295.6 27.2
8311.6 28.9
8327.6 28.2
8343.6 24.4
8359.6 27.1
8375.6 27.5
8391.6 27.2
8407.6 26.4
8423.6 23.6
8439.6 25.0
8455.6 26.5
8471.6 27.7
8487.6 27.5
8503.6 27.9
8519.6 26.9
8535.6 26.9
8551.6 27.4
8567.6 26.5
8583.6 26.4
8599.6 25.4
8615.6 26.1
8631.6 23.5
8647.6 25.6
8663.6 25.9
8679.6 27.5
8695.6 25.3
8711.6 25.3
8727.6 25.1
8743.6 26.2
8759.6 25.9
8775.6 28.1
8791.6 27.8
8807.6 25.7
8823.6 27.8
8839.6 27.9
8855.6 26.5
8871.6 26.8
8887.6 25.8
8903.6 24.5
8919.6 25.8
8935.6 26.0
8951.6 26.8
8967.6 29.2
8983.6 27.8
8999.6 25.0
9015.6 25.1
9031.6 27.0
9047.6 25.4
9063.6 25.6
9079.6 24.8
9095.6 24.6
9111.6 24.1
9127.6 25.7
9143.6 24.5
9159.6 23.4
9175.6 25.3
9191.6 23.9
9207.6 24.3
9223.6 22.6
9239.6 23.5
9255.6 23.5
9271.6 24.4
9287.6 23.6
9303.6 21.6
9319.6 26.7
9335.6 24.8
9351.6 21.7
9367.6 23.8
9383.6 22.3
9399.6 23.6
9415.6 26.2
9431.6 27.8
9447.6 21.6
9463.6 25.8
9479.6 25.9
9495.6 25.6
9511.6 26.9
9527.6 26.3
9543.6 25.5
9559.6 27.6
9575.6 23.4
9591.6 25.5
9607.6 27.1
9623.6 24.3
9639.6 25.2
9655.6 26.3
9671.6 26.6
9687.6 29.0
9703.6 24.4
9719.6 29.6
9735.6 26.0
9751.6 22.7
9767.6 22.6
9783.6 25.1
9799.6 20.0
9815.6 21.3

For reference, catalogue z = 0.28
